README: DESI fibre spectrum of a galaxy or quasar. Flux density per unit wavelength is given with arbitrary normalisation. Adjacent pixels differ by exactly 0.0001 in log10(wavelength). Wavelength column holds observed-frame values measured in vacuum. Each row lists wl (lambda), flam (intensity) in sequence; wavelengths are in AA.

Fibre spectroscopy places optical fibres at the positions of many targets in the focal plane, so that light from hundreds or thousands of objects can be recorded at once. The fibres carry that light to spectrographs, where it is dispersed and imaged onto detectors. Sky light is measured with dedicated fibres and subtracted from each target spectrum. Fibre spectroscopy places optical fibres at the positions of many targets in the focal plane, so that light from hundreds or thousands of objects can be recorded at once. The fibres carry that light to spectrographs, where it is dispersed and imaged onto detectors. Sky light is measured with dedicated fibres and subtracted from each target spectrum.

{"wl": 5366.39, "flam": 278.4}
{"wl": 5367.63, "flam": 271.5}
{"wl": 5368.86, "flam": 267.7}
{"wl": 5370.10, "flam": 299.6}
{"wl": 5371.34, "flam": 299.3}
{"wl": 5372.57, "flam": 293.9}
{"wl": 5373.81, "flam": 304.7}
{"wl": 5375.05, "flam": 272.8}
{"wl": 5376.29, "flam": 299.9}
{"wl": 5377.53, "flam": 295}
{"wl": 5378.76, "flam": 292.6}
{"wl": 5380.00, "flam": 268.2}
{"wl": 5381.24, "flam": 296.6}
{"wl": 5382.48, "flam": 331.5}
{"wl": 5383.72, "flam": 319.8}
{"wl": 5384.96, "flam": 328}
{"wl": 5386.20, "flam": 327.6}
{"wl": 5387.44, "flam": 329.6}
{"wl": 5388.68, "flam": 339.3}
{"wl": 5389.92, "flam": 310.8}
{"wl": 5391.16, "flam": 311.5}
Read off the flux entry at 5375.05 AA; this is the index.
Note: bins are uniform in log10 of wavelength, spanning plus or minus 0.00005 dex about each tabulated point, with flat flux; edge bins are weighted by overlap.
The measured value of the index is 272.8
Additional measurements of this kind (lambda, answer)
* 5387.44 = 329.6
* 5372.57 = 293.9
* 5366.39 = 278.4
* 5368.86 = 267.7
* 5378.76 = 292.6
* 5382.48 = 331.5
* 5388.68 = 339.3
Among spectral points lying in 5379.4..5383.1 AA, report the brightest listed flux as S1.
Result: 331.5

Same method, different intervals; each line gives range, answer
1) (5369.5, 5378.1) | 304.7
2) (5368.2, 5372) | 299.6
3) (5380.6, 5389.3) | 339.3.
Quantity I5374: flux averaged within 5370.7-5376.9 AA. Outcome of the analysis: 294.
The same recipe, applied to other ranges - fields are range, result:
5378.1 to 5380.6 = 282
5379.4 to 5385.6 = 309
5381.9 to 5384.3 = 326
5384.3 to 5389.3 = 331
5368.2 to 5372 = 289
